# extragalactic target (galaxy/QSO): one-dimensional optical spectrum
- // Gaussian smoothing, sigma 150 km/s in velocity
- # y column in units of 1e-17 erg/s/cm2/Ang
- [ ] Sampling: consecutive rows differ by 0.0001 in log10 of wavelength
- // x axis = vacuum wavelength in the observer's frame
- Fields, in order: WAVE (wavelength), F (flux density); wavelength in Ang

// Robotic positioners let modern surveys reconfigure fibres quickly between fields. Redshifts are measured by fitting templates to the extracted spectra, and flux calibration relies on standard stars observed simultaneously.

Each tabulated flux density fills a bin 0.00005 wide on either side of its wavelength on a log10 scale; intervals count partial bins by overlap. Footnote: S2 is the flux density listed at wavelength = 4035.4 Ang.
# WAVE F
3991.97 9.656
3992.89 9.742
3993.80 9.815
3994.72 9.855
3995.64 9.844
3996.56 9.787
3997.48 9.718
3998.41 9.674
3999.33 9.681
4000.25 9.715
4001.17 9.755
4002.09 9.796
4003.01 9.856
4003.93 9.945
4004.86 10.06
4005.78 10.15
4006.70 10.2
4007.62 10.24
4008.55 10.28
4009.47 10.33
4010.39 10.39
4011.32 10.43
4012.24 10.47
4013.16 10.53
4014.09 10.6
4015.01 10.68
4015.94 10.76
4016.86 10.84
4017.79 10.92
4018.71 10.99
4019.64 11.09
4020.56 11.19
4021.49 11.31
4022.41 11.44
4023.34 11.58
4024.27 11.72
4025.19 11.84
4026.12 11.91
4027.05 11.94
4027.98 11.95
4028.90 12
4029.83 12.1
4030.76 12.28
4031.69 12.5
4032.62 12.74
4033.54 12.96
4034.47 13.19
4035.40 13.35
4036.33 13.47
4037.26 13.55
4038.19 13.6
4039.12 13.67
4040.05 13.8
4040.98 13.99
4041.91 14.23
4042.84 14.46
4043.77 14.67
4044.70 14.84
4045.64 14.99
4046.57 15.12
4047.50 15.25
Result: 13.35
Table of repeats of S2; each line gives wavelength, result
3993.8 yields 9.815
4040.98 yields 13.99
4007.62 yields 10.24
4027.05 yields 11.94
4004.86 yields 10.06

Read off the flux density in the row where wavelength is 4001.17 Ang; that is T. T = 9.755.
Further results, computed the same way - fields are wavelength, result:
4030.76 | 12.28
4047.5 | 15.25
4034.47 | 13.19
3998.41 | 9.674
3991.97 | 9.656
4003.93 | 9.945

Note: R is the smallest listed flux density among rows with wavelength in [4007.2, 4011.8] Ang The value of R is 10.24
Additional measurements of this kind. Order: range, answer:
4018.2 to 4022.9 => 10.99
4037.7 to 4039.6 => 13.6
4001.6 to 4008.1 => 9.796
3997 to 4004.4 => 9.674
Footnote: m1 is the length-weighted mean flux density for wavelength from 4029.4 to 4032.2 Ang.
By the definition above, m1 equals 12.3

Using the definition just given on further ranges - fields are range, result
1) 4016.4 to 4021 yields 11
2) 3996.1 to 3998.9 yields 9.7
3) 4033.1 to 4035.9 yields 13.2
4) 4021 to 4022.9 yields 11.4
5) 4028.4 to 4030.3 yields 12.1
